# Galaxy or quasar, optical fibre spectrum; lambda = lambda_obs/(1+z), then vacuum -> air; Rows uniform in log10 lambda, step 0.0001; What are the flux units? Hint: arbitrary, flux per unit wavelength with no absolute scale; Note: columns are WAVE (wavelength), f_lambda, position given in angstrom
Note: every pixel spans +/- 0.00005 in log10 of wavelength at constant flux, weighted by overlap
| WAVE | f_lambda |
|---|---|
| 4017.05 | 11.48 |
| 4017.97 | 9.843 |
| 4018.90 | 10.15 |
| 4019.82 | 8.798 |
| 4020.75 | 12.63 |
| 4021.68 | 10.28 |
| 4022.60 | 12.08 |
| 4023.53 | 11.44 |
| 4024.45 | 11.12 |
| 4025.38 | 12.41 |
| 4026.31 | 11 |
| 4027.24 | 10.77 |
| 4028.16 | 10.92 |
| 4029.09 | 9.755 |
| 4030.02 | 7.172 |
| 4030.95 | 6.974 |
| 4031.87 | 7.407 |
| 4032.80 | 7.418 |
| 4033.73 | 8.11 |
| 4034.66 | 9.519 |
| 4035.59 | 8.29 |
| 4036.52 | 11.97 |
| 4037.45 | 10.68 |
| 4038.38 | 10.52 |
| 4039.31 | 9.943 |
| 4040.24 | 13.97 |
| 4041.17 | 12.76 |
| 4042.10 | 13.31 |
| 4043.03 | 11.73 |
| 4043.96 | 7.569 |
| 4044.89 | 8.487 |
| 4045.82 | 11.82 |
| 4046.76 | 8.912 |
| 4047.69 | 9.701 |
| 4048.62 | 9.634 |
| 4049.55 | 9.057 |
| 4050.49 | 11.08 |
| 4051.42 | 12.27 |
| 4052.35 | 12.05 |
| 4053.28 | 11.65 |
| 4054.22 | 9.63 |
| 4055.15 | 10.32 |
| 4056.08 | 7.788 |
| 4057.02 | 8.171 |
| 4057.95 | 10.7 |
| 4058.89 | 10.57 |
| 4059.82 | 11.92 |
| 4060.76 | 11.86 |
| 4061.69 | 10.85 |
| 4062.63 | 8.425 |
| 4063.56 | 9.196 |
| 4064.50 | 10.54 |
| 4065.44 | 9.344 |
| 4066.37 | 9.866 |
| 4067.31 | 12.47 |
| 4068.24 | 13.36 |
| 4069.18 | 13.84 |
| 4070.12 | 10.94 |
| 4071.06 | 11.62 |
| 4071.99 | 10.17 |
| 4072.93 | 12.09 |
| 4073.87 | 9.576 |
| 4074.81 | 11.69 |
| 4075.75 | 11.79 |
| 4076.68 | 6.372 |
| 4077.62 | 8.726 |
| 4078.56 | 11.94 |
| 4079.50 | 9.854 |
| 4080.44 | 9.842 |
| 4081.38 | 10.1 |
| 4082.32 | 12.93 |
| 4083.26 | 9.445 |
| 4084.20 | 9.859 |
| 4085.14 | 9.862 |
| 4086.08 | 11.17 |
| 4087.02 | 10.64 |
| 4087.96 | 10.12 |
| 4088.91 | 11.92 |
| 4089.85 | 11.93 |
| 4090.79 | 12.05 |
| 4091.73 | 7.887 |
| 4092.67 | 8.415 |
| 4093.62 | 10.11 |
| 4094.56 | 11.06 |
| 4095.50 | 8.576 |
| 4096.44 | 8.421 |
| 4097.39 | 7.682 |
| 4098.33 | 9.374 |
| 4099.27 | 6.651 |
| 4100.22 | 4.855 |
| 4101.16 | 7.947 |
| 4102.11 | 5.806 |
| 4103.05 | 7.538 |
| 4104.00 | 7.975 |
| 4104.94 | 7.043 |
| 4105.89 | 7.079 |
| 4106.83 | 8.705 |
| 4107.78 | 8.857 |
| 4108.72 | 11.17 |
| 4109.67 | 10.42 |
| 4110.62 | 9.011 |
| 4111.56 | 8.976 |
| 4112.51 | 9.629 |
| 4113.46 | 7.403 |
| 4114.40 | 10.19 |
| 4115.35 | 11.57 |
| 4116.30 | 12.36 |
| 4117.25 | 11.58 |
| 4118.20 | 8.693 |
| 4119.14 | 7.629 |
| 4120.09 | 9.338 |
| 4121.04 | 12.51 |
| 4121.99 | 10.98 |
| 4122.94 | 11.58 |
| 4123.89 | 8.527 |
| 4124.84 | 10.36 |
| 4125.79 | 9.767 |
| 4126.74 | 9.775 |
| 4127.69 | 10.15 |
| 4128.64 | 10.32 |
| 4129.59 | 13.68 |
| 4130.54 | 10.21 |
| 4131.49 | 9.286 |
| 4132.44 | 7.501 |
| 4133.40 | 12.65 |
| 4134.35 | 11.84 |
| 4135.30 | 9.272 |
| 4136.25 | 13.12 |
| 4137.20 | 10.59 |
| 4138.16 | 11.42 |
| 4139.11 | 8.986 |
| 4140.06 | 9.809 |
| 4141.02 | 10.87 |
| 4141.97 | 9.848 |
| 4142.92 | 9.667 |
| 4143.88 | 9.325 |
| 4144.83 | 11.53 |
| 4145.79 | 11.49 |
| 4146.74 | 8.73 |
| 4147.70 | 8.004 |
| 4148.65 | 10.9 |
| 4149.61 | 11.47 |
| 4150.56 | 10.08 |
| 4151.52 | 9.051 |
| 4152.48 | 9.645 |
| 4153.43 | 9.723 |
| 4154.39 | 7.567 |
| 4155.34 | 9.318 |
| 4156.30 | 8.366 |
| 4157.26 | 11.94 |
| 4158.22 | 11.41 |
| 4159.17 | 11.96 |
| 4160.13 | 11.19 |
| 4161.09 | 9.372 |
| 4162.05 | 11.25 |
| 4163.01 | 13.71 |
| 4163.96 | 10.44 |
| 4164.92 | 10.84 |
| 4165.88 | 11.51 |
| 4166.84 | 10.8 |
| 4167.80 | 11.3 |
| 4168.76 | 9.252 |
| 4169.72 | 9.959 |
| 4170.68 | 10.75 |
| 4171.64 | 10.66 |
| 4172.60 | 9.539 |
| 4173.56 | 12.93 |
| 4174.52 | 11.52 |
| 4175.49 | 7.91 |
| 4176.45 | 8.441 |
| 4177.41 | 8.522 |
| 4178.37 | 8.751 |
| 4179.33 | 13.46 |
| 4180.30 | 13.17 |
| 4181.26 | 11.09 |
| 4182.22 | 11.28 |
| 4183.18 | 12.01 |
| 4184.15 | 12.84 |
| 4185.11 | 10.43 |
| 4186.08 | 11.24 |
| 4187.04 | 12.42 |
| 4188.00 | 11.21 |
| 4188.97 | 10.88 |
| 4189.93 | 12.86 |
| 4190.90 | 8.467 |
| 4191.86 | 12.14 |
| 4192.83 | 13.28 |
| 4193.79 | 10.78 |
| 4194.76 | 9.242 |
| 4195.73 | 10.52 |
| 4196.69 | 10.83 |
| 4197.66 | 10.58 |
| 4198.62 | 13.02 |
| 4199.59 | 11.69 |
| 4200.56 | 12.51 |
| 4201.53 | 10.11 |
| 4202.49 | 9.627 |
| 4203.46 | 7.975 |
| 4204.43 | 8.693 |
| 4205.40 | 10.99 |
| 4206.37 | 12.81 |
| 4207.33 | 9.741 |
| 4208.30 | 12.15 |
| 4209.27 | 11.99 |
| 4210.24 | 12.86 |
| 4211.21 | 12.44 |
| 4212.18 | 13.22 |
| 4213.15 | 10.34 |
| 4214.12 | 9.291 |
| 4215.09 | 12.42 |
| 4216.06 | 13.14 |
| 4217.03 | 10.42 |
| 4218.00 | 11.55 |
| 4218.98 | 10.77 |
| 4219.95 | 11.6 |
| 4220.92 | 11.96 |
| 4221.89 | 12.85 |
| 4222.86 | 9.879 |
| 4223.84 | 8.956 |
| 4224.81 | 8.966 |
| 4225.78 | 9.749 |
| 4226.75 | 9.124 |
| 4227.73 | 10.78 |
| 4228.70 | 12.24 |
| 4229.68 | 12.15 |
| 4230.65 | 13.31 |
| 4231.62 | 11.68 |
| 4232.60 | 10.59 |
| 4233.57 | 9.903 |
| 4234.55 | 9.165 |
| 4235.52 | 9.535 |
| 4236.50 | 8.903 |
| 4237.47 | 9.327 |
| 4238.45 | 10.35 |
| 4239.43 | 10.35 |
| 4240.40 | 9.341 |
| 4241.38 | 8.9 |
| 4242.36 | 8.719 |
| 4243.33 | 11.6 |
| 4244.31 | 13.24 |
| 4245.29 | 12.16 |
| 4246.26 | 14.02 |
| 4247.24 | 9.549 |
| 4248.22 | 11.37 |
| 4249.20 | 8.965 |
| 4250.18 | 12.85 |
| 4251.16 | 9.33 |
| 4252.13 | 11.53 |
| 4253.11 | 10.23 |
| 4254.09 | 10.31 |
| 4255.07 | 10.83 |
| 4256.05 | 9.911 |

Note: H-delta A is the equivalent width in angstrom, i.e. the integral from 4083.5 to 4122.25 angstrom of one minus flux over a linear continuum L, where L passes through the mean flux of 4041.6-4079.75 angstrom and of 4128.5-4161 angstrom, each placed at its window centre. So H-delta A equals 4.0 angstrom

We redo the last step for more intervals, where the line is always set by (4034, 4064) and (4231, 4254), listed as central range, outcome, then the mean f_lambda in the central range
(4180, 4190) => -1.1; 11.7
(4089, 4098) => 0.7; 9.67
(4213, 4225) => -0.6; 11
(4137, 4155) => 1.0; 9.92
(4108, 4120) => 0.7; 9.85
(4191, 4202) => -0.8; 11.2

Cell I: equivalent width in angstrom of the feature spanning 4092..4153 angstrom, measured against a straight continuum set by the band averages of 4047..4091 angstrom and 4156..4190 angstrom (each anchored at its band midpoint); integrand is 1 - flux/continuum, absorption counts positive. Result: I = 6.5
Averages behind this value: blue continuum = 10.6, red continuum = 11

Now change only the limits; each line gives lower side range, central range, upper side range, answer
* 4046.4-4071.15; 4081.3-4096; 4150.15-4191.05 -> 0.3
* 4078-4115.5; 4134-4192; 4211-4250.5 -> -3.1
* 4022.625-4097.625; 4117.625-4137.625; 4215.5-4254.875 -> 0.2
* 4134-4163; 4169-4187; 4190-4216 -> -0.1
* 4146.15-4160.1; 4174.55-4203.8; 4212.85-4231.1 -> -1.2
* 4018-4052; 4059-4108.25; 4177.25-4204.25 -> 3.3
